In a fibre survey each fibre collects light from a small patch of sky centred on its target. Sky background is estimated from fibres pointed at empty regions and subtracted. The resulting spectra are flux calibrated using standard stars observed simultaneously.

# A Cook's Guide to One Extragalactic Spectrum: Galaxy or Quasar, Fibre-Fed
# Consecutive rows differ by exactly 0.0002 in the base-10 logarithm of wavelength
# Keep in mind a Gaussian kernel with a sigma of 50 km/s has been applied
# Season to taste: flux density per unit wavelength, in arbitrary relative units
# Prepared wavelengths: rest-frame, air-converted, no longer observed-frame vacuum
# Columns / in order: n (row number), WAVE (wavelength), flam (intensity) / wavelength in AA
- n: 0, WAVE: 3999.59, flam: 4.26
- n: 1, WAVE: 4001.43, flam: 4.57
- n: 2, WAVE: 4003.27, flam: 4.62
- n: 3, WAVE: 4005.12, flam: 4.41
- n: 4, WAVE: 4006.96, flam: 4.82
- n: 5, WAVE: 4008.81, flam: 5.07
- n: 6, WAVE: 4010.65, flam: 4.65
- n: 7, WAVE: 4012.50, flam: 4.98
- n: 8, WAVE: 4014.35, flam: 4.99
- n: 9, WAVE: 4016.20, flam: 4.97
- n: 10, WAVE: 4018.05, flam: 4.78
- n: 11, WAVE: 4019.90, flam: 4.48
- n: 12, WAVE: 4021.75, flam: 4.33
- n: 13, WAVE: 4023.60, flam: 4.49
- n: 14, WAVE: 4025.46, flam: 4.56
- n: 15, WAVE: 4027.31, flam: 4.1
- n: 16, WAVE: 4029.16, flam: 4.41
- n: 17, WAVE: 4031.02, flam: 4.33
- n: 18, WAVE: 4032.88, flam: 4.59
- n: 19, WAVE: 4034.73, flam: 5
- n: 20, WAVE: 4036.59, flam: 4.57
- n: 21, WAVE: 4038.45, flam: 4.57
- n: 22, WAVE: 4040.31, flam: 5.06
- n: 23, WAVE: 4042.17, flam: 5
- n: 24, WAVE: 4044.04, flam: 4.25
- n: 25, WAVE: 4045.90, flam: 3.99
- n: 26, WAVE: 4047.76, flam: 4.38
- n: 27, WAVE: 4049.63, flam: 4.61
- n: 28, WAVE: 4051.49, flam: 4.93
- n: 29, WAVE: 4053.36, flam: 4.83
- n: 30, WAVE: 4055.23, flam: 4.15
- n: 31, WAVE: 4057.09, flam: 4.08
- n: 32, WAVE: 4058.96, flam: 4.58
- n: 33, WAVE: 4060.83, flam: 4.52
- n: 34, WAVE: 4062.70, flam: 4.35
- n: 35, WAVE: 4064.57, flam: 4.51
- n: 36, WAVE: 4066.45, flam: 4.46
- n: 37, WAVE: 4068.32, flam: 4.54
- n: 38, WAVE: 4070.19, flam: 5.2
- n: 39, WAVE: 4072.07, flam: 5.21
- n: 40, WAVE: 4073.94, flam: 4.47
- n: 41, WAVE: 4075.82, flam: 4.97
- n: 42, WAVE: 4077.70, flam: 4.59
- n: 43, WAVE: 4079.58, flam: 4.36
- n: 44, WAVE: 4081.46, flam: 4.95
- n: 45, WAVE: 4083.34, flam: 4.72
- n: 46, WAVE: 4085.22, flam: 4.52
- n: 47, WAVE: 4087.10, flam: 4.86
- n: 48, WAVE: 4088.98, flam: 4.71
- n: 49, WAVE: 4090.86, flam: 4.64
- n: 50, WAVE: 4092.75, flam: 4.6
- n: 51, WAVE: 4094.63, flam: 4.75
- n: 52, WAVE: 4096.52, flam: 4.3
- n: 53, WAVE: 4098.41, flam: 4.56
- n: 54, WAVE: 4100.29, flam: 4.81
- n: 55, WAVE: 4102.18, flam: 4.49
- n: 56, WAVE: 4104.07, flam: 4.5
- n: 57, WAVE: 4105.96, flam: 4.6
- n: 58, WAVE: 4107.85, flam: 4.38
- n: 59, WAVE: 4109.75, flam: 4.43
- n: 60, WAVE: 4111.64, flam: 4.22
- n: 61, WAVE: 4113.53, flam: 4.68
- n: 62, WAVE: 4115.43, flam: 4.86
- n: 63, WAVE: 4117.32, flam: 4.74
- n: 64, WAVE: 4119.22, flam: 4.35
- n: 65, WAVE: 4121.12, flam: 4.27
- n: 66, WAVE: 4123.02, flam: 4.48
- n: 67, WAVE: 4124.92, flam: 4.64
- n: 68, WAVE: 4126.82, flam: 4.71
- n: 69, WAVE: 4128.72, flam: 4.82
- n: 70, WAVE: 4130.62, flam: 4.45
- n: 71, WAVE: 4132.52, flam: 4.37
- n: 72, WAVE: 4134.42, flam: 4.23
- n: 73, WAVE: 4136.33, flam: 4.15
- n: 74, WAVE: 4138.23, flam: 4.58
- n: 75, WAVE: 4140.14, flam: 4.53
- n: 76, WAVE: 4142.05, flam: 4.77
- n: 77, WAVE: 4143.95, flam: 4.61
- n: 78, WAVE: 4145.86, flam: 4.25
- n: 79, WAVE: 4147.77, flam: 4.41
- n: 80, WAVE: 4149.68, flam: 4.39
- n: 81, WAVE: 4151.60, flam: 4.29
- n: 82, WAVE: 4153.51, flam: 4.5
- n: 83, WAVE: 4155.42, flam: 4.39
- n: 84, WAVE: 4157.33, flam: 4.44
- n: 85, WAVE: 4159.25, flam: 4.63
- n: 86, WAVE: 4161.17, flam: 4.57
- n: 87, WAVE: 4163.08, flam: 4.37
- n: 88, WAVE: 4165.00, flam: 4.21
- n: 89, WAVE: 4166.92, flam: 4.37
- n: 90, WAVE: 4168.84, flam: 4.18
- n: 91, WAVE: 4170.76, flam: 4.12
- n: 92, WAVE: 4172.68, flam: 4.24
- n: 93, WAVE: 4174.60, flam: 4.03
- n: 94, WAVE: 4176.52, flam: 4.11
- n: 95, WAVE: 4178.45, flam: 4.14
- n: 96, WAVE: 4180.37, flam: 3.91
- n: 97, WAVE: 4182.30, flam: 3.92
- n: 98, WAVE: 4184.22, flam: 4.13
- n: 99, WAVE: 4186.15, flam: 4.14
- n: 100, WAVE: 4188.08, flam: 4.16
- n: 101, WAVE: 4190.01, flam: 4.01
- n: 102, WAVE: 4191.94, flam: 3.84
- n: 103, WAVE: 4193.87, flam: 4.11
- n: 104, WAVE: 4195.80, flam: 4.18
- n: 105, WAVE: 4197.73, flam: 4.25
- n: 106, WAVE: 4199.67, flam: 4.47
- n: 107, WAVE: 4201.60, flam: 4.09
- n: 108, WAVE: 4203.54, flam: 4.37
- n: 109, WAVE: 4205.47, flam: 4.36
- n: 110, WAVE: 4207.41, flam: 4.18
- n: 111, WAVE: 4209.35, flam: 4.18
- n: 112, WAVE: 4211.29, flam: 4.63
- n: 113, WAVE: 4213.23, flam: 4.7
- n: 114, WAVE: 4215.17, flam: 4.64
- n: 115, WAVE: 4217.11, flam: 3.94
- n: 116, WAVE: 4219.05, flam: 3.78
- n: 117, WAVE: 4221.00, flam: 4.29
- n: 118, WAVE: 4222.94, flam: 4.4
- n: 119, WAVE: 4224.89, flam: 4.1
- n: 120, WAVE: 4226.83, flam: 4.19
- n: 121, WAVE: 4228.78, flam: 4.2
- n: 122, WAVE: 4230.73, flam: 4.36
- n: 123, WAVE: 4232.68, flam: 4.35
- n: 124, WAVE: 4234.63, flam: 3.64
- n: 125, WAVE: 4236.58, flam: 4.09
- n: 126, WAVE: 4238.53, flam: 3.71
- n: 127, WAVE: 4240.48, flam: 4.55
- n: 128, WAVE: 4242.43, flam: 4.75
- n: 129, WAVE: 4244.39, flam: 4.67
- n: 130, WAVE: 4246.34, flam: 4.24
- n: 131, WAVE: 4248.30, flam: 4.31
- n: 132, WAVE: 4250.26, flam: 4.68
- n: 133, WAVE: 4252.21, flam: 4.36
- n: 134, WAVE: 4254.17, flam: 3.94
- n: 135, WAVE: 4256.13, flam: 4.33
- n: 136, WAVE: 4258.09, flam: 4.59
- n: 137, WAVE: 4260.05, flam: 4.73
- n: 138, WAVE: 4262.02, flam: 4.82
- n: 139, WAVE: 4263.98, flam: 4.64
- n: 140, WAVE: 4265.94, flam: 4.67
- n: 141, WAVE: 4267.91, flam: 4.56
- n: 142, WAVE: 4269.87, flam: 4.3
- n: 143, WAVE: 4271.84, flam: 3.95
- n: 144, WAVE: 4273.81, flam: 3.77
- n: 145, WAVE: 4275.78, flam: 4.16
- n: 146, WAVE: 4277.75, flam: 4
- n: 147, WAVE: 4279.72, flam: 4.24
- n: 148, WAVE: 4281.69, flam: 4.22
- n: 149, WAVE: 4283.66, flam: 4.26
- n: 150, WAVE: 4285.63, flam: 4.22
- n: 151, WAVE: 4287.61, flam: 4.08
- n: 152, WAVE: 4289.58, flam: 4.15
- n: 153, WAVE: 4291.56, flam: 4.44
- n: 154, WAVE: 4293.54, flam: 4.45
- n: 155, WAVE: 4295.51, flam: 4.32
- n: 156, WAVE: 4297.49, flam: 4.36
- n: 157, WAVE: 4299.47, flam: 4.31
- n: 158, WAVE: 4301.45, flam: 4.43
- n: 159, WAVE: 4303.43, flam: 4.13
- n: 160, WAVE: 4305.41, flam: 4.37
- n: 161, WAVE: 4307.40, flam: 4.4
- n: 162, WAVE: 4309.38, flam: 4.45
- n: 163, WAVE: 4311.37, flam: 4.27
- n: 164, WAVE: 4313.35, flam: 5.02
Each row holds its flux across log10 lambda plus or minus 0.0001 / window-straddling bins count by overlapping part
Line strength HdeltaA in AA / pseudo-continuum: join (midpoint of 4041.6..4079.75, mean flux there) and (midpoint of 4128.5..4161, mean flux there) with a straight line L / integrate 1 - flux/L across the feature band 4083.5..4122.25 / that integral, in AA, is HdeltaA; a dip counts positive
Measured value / -0.5 AA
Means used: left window 4.57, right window 4.45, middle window 4.57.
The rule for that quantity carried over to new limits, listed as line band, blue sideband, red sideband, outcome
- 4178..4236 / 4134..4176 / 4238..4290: 2.23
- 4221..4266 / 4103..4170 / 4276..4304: -0.35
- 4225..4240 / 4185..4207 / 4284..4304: 0.45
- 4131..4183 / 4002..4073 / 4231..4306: 1.54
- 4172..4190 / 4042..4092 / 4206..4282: 1.35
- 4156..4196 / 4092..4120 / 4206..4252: 2.00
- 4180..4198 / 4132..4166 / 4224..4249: 1.16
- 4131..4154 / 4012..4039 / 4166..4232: -0.49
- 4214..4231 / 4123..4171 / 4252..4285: 0.62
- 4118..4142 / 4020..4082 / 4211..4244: -0.28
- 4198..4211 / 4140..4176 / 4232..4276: 0.20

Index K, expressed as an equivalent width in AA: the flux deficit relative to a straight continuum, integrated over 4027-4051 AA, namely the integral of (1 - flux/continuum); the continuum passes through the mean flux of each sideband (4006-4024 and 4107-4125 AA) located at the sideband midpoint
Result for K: 0.79 AA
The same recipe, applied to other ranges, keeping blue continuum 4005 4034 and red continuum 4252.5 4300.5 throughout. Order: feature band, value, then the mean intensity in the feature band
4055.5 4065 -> 0.4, 4.39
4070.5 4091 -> -0.8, 4.75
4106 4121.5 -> 0.0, 4.5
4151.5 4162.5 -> 0.0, 4.48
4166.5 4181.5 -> 1.1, 4.13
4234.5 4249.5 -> 0.2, 4.29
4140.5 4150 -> 0.0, 4.5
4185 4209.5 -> 1.3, 4.18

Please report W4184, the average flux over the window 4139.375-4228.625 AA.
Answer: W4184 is 4.27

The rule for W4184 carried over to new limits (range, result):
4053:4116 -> 4.6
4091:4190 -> 4.4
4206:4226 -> 4.28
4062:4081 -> 4.68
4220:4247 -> 4.25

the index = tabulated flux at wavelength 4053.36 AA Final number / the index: 4.83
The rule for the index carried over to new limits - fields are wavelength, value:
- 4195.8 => 4.18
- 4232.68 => 4.35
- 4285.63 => 4.22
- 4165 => 4.21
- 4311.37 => 4.27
